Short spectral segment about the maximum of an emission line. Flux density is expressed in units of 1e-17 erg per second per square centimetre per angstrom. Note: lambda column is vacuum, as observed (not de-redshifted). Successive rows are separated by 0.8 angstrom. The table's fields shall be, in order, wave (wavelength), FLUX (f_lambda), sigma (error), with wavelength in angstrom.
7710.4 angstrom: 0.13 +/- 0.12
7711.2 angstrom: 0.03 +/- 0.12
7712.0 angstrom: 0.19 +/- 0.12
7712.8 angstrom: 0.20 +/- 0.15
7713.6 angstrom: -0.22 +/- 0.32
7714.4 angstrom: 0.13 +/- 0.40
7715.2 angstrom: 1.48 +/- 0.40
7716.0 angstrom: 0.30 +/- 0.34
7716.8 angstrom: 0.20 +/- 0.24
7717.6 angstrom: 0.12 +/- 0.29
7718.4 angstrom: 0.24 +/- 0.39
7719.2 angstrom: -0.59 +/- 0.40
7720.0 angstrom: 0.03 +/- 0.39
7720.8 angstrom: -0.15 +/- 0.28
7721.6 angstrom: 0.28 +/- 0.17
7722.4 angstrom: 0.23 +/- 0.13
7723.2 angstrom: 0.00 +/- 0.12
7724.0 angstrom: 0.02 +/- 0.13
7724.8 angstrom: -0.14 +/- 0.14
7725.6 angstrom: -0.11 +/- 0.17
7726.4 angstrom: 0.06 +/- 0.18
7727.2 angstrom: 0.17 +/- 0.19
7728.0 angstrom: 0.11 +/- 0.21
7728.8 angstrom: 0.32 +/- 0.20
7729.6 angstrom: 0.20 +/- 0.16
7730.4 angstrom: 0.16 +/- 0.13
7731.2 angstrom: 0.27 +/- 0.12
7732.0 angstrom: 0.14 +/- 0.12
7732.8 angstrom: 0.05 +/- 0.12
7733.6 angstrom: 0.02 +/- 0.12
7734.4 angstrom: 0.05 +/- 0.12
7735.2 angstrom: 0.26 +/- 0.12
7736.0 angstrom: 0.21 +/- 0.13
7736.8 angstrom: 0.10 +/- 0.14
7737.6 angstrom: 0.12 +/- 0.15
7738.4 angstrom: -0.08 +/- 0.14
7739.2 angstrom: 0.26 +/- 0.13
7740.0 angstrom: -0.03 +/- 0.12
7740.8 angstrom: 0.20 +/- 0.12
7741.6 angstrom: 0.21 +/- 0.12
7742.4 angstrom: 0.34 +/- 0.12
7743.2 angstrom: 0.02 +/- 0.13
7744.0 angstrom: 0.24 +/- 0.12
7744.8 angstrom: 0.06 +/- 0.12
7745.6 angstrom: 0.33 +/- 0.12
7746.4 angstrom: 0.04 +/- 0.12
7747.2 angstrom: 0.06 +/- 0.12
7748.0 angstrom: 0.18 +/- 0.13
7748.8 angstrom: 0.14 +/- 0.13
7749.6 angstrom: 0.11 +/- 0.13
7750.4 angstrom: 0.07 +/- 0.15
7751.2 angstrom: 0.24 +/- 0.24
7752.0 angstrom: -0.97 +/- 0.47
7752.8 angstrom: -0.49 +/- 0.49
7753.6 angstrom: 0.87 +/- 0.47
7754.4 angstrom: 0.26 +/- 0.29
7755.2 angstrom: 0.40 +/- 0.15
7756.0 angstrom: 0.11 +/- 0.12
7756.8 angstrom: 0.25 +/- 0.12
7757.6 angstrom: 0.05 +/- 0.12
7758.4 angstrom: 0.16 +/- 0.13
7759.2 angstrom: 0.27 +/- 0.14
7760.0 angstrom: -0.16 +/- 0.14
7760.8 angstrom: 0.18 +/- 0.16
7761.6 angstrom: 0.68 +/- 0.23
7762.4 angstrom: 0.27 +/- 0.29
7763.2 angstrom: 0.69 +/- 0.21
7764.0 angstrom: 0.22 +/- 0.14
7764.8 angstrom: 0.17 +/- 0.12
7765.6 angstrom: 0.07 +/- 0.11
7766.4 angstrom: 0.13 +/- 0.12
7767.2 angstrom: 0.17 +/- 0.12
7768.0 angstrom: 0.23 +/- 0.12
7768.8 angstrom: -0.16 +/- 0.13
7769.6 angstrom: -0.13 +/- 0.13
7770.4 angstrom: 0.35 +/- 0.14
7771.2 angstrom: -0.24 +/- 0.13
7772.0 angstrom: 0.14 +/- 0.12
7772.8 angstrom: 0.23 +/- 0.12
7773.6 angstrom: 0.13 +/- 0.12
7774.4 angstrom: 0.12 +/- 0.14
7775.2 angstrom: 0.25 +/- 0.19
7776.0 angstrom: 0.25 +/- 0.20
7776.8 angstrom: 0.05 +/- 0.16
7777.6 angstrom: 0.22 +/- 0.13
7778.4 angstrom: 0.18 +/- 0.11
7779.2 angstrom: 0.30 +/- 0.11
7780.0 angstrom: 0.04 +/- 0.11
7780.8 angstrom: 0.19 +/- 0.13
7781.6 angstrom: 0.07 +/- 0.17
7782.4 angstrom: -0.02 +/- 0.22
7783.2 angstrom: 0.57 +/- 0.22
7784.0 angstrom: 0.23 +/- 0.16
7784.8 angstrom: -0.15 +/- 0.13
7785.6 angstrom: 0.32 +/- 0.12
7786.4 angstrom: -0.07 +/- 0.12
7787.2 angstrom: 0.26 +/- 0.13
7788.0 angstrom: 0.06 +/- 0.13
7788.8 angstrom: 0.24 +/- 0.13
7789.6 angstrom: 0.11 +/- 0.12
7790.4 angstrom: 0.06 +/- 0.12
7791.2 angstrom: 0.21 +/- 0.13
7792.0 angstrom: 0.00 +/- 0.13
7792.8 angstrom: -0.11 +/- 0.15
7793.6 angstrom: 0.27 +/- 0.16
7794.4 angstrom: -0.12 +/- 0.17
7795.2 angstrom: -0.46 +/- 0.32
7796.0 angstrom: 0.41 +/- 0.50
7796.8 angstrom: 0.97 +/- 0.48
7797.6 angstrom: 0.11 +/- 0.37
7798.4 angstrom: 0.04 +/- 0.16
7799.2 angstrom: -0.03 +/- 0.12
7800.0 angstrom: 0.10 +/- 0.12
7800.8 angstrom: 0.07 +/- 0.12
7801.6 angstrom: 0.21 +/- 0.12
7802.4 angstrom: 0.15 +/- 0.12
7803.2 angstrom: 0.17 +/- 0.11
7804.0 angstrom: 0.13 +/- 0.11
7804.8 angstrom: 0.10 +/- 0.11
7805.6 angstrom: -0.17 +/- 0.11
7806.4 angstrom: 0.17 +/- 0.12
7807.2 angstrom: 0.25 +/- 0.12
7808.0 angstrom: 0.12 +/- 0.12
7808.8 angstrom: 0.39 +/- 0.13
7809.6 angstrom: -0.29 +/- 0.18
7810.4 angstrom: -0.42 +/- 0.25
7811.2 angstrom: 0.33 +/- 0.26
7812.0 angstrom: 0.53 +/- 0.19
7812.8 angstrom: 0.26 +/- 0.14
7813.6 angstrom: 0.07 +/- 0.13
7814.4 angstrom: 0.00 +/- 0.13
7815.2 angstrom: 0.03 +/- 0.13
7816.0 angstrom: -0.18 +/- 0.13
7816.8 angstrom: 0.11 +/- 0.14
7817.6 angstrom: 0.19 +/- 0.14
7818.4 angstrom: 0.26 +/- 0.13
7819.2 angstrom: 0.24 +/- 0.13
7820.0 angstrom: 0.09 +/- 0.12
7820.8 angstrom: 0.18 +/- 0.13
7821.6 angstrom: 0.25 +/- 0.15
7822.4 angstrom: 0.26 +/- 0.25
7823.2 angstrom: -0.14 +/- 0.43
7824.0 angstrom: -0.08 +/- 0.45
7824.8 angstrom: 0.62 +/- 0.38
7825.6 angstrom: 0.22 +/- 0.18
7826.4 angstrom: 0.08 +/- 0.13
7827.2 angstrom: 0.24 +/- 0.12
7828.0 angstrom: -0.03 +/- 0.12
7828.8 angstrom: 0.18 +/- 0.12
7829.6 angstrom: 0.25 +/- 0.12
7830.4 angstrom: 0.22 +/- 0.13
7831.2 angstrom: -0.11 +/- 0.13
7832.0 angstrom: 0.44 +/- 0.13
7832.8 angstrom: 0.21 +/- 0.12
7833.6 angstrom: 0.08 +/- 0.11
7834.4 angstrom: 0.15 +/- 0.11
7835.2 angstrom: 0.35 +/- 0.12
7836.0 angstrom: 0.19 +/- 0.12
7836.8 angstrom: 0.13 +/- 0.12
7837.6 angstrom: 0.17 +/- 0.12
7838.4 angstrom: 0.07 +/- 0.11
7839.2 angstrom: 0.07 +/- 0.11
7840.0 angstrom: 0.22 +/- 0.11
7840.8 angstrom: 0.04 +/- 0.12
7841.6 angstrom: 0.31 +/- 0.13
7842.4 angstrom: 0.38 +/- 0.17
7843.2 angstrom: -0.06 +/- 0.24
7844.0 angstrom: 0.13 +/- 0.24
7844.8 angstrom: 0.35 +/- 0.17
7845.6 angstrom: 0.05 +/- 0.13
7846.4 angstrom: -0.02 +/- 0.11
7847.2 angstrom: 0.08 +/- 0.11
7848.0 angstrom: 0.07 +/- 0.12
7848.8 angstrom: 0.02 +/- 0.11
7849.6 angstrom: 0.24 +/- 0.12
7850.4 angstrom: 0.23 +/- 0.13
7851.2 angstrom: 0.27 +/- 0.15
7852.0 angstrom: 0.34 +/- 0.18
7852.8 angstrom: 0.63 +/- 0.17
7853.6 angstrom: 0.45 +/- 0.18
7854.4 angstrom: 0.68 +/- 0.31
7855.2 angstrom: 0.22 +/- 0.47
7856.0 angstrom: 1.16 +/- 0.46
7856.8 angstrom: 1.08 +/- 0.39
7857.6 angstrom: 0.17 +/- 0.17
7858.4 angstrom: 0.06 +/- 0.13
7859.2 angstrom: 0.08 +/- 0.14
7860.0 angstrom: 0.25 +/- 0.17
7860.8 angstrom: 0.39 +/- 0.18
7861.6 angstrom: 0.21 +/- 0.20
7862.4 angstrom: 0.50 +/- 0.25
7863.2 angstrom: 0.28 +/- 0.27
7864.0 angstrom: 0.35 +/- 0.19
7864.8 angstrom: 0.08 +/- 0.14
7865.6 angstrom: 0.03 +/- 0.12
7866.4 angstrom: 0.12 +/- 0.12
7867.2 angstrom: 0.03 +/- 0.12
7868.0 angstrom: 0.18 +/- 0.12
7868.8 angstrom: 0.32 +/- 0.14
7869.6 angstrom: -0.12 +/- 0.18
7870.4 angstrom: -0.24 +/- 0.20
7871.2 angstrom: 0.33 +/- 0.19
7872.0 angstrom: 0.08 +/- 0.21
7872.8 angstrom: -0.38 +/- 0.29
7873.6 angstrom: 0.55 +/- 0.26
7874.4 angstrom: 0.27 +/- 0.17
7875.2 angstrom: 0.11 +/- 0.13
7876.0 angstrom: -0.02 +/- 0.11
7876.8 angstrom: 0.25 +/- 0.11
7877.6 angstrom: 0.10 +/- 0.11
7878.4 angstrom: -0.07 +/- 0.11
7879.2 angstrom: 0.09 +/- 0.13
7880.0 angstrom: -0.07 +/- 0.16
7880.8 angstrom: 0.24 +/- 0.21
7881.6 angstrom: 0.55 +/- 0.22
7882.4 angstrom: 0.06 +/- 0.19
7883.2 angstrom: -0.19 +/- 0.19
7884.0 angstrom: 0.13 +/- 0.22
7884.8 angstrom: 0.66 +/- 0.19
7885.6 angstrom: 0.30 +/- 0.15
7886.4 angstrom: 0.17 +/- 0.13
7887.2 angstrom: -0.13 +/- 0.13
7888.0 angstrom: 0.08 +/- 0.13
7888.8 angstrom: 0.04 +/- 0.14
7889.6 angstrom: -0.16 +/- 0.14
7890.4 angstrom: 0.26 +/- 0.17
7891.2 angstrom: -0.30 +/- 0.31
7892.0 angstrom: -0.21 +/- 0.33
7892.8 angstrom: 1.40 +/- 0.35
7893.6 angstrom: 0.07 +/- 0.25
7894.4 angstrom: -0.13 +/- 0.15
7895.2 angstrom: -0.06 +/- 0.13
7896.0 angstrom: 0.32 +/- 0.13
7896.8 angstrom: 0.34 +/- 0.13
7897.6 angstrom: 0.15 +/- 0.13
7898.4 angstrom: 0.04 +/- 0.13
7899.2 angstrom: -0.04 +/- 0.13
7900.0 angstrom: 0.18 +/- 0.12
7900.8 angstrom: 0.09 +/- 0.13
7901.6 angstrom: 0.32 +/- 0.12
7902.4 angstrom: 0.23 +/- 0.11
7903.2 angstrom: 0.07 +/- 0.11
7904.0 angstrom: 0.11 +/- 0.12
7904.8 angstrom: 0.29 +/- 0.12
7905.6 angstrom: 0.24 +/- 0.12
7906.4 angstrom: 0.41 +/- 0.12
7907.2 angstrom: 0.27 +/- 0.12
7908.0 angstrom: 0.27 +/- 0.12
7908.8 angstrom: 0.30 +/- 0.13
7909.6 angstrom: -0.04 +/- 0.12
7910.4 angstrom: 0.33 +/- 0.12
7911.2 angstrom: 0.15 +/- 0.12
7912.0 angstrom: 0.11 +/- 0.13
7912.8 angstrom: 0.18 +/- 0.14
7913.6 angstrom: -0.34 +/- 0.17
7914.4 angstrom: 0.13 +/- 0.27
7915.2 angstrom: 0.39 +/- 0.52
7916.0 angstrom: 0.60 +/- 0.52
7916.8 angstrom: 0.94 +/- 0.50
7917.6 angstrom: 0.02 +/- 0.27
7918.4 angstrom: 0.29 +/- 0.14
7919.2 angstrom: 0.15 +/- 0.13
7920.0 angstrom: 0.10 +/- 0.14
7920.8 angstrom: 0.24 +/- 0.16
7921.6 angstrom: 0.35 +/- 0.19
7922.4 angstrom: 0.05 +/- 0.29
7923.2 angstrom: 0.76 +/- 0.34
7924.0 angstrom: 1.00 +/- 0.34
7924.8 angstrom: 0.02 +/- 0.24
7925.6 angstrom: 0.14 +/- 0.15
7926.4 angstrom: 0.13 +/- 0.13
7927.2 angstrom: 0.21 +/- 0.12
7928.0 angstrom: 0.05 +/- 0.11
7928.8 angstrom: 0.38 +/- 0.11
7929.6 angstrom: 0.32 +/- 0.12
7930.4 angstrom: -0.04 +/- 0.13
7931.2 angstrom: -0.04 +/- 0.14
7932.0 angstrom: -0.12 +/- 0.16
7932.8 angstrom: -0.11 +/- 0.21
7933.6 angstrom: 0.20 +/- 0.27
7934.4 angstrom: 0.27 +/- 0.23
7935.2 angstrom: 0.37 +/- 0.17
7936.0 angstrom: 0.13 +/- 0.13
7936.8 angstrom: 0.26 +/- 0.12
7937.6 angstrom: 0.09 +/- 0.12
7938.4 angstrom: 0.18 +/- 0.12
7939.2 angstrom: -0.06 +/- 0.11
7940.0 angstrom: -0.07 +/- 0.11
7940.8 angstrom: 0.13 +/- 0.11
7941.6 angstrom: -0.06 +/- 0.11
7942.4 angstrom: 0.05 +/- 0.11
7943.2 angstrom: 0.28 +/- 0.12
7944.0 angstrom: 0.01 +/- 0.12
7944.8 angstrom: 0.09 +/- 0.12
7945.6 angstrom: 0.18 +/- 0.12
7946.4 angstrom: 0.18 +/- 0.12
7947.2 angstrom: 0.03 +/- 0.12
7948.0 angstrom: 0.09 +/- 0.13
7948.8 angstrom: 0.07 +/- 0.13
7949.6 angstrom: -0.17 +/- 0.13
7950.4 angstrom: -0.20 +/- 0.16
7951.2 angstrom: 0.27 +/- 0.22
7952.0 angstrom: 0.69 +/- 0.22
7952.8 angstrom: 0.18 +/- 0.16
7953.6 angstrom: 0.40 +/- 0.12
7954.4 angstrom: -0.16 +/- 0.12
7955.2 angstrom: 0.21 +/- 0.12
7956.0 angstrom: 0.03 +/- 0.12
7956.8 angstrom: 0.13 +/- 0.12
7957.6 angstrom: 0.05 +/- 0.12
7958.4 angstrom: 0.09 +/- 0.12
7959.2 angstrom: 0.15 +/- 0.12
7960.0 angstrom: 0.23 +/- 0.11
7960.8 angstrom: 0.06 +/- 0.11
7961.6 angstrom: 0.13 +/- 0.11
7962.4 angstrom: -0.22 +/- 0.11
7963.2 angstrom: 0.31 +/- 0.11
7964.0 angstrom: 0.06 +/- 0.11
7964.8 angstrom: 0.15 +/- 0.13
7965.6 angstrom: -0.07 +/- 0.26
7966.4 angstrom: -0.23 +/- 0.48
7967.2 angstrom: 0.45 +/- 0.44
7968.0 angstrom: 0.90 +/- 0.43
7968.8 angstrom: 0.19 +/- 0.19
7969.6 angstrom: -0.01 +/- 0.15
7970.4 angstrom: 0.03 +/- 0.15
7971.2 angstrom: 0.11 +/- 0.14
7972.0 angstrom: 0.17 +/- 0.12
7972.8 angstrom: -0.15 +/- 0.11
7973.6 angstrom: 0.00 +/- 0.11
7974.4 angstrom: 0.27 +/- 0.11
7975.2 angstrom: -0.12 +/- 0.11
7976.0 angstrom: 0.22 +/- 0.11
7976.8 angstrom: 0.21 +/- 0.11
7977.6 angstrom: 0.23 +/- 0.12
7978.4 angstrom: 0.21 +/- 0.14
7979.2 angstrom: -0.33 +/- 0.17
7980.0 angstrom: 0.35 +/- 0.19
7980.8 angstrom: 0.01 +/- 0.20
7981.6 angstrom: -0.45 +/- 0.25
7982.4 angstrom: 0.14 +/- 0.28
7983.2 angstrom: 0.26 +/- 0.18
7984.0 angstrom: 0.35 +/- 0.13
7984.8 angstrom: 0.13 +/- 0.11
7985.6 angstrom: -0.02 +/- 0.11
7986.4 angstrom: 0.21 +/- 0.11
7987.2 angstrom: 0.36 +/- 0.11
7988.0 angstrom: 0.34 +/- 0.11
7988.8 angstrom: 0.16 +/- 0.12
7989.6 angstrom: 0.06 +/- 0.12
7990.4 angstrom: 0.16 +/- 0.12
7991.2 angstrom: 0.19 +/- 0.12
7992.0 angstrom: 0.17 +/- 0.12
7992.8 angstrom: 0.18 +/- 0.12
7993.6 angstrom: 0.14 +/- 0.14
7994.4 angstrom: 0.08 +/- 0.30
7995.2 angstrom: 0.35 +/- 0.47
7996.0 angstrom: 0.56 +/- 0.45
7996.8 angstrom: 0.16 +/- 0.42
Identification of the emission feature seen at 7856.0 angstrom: H-beta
